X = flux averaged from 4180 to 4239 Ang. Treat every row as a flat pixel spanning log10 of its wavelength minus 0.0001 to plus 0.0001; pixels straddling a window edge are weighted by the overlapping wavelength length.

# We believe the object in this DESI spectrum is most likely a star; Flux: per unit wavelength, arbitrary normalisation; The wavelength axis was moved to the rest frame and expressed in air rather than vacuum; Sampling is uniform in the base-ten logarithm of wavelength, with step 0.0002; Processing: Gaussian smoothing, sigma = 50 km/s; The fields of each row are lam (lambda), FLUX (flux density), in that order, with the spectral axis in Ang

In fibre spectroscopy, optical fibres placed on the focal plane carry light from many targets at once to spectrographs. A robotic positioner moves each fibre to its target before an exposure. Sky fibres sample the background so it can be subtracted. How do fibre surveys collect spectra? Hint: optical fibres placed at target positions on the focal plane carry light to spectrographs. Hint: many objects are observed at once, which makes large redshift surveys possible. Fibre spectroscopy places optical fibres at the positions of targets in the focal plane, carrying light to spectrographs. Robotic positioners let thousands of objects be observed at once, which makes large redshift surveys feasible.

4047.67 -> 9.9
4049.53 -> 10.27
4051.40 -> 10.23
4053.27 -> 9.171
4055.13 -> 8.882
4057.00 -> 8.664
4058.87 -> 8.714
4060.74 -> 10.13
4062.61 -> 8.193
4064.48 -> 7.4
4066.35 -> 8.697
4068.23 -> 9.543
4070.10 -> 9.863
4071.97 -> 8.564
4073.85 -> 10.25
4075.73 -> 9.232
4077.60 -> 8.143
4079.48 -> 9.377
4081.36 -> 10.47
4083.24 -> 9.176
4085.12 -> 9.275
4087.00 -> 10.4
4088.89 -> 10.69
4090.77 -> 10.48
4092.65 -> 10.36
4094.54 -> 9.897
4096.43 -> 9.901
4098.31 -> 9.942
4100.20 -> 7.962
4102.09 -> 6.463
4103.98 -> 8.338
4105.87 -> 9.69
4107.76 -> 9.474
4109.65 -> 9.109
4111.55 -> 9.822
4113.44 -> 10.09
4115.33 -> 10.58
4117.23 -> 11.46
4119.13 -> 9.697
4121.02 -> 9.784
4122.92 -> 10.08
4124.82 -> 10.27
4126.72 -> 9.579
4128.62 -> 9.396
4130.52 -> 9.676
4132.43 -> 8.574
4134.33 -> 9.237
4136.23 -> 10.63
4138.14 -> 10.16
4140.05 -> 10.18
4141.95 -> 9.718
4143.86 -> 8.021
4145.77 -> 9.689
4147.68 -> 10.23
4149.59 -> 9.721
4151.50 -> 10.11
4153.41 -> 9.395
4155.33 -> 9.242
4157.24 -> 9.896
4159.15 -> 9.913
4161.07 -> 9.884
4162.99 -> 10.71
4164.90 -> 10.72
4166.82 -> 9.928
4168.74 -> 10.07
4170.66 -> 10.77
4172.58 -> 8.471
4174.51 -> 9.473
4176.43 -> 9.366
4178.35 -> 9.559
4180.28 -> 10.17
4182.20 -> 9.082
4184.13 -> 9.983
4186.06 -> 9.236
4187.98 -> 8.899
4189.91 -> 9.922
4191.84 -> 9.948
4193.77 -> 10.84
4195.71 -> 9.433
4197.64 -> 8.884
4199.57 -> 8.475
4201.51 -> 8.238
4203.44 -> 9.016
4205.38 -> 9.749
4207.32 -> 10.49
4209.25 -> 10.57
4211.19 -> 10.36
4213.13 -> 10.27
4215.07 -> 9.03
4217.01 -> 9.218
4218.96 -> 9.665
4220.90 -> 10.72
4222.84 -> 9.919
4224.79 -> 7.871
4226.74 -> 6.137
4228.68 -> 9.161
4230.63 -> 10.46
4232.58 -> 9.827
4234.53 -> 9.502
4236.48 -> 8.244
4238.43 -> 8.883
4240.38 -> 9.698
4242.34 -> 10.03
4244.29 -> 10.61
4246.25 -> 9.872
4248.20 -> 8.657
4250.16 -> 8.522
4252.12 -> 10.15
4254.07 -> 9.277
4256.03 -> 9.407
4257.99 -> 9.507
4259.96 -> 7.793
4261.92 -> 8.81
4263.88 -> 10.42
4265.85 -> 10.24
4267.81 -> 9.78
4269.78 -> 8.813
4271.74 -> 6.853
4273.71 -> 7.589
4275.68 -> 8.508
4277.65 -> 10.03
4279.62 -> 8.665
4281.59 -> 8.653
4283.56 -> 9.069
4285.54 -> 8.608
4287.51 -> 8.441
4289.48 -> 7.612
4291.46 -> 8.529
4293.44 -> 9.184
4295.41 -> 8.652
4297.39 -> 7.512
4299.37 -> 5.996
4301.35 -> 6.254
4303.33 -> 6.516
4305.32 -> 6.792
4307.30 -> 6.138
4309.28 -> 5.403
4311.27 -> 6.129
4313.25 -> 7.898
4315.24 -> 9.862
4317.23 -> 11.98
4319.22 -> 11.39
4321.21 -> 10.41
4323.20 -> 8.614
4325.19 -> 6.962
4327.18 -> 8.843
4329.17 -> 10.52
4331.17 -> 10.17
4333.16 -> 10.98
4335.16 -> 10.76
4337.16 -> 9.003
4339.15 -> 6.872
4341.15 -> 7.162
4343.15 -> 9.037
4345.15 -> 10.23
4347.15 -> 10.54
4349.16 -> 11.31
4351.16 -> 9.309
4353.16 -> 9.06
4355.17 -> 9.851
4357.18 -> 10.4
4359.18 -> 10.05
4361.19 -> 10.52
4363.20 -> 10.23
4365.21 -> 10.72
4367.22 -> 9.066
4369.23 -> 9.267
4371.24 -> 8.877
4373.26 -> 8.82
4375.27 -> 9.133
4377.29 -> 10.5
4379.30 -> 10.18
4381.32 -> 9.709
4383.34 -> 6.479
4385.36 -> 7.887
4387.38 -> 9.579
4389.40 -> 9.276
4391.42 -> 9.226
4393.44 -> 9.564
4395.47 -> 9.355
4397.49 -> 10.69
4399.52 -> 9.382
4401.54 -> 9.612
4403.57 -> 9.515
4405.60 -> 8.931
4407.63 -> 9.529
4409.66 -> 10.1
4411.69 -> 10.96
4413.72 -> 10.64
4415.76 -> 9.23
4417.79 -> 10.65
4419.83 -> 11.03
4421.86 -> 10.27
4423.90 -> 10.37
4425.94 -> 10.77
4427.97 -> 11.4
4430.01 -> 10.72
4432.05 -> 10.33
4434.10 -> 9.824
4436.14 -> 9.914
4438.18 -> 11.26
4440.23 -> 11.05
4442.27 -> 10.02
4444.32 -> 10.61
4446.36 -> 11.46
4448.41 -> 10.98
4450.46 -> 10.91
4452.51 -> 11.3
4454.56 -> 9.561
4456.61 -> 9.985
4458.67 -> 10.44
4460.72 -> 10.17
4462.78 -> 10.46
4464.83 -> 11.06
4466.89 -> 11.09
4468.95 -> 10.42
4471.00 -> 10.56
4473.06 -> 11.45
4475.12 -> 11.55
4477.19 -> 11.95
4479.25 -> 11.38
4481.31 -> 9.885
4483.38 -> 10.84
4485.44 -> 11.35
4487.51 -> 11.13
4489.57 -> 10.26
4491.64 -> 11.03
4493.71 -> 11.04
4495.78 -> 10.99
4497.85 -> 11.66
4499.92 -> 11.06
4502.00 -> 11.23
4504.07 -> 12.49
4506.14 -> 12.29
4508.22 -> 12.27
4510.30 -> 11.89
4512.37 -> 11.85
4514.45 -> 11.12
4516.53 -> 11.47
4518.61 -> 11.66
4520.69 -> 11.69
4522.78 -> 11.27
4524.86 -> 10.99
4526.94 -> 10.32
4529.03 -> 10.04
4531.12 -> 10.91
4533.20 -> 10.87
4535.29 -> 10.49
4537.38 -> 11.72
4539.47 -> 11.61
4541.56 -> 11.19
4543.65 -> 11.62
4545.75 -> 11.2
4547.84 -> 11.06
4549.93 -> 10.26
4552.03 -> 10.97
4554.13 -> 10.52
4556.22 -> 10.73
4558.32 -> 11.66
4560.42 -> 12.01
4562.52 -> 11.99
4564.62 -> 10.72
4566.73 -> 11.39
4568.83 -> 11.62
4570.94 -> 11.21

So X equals 9.42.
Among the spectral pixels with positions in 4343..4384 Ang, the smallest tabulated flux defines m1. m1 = 6.479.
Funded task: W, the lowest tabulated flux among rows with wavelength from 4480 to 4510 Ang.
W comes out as 9.885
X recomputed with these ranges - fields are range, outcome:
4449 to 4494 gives 10.8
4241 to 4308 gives 8.59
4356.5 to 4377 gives 9.73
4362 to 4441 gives 9.85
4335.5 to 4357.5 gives 9.35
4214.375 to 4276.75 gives 9.16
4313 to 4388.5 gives 9.55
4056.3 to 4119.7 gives 9.41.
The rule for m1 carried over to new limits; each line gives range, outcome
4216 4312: 5.403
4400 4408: 8.931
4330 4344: 6.872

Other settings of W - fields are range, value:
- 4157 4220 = 8.238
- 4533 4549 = 10.49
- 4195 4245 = 6.137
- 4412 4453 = 9.23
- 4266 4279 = 6.853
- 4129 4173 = 8.021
